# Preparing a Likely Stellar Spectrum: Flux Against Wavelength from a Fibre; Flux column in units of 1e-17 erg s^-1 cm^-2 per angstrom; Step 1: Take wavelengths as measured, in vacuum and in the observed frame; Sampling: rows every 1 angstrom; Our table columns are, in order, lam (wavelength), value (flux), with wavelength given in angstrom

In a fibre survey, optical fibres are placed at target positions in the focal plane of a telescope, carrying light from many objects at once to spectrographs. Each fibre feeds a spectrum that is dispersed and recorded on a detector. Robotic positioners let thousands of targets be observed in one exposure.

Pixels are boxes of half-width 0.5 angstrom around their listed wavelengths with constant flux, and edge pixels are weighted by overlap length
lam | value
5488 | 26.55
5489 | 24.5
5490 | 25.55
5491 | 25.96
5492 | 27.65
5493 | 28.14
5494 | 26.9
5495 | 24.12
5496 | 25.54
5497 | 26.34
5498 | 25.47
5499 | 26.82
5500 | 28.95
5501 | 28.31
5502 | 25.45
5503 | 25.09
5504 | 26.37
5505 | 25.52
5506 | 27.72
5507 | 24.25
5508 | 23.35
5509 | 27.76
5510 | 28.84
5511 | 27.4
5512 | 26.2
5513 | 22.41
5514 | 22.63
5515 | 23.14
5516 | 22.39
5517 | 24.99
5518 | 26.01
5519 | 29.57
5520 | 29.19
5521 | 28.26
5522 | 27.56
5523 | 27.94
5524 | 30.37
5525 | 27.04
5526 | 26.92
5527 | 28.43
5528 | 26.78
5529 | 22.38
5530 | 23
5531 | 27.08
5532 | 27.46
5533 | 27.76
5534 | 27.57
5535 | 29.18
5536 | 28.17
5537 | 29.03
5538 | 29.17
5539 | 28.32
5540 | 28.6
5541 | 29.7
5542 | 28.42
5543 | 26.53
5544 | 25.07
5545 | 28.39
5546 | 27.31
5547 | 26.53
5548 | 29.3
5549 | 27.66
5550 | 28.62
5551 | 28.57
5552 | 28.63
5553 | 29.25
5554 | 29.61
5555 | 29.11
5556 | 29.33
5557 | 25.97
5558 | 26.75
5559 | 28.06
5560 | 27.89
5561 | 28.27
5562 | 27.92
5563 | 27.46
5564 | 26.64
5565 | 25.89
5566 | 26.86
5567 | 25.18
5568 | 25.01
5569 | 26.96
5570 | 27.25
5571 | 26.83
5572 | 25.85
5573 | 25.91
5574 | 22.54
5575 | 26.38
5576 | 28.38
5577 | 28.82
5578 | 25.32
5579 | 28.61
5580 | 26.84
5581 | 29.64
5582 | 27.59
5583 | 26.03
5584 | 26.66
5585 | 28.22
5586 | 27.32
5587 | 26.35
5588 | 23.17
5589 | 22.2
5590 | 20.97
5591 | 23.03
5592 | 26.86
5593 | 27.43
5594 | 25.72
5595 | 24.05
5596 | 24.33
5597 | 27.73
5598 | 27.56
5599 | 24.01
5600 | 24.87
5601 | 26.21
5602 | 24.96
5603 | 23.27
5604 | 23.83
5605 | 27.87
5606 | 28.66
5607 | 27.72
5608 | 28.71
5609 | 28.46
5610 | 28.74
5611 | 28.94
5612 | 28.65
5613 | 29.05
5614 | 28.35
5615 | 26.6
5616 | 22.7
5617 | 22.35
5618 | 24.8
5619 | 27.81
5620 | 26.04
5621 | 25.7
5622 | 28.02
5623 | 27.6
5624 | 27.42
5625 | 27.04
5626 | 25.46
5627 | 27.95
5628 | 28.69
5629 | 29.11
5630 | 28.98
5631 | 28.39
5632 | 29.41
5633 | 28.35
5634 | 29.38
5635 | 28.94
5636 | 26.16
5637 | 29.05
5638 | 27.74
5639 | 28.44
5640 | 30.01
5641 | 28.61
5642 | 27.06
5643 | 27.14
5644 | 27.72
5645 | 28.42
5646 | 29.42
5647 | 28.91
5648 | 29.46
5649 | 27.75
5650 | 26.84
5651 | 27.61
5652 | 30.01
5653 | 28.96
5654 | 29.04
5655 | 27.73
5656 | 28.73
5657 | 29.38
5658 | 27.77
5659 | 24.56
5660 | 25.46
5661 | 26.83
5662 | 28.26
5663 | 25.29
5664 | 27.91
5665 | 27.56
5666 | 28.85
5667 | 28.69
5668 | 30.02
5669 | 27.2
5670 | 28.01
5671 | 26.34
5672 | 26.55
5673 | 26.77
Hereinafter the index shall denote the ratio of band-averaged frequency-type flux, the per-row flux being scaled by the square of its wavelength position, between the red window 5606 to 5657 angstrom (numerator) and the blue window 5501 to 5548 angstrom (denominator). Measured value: 1.08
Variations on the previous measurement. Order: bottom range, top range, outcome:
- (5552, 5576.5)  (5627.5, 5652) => 1.08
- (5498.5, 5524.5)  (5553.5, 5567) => 1.06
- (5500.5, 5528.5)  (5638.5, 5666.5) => 1.11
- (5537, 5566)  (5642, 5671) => 1.04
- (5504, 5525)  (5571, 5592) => 1.01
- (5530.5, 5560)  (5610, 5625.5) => 0.98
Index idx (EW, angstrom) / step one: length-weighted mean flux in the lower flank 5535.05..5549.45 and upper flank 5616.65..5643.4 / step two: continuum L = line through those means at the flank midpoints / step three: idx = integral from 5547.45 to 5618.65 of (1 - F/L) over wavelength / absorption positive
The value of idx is 3.0 angstrom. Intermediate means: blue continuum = 28.1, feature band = 26.7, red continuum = 27.6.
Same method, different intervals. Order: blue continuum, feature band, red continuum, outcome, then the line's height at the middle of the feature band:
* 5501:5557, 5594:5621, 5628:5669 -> 1.4 angstrom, 27.8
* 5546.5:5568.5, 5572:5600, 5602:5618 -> 1.3 angstrom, 27.2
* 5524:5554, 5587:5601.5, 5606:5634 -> 1.4 angstrom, 27.6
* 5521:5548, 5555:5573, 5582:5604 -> -0.4 angstrom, 26.4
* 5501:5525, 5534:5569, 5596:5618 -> -1.9 angstrom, 26.4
